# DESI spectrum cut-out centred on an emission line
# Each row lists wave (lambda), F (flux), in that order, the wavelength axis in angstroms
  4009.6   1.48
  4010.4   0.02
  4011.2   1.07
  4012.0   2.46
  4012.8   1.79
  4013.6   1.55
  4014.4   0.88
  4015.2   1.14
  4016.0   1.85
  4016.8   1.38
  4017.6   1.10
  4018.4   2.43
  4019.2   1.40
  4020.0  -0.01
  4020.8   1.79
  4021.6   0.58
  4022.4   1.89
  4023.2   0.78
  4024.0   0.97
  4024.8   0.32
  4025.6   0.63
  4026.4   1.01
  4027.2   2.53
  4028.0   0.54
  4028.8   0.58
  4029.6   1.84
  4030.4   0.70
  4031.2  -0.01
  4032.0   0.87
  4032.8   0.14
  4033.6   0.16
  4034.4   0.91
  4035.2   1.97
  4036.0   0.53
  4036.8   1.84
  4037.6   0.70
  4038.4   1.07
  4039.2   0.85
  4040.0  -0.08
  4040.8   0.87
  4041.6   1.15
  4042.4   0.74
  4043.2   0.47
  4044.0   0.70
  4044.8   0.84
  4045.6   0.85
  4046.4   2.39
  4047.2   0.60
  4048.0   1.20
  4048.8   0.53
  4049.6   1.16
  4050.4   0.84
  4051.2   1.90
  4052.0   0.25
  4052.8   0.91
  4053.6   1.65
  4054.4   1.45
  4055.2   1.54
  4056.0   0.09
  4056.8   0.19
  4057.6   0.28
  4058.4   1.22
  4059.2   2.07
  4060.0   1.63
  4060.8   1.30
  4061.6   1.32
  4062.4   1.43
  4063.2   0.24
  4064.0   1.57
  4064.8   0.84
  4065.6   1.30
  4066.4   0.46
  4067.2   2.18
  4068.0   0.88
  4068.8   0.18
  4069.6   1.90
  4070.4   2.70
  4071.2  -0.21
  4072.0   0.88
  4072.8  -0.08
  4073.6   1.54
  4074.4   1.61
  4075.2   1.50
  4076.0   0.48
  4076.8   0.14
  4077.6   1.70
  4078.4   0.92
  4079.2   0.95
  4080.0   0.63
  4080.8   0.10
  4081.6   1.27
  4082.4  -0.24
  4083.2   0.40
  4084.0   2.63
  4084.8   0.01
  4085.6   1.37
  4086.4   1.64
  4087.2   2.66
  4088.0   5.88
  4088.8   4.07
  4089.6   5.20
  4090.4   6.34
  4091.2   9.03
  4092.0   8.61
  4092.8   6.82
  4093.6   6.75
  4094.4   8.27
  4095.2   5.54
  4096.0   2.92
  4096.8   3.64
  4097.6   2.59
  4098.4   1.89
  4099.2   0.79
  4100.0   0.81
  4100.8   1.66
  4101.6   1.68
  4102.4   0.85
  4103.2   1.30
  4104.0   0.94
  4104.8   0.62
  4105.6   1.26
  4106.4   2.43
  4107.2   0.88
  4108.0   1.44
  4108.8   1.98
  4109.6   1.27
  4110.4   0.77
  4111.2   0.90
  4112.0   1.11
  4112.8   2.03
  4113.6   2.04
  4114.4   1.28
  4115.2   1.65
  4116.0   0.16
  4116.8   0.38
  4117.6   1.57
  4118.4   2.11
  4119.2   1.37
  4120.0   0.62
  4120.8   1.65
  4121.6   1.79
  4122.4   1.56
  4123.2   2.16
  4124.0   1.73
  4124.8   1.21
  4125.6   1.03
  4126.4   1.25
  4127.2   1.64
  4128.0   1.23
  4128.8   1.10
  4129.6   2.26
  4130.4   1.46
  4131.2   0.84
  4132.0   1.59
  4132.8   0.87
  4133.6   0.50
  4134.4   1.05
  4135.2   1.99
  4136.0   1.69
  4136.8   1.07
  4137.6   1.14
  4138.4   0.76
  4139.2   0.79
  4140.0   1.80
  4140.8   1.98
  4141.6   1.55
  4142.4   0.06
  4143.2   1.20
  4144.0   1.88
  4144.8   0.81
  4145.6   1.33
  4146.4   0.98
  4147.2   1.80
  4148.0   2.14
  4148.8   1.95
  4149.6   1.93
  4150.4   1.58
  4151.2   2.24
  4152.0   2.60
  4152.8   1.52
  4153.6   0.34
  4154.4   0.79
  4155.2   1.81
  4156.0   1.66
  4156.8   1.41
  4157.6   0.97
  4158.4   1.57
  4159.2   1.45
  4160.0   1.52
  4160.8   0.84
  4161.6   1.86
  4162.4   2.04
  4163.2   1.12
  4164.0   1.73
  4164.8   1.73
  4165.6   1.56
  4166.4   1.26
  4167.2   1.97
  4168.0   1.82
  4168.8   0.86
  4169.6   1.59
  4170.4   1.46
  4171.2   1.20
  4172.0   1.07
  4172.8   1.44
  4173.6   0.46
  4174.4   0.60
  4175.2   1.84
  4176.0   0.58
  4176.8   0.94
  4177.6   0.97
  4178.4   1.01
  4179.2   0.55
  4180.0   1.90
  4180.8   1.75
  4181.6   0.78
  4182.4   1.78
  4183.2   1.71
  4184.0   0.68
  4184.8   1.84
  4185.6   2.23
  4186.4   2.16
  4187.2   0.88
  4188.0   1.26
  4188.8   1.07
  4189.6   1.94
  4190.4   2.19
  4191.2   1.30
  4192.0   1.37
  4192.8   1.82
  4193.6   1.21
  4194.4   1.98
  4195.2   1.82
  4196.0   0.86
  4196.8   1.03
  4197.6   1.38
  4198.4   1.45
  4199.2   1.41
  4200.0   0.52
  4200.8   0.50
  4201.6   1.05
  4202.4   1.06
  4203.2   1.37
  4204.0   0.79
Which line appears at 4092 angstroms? [O II]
